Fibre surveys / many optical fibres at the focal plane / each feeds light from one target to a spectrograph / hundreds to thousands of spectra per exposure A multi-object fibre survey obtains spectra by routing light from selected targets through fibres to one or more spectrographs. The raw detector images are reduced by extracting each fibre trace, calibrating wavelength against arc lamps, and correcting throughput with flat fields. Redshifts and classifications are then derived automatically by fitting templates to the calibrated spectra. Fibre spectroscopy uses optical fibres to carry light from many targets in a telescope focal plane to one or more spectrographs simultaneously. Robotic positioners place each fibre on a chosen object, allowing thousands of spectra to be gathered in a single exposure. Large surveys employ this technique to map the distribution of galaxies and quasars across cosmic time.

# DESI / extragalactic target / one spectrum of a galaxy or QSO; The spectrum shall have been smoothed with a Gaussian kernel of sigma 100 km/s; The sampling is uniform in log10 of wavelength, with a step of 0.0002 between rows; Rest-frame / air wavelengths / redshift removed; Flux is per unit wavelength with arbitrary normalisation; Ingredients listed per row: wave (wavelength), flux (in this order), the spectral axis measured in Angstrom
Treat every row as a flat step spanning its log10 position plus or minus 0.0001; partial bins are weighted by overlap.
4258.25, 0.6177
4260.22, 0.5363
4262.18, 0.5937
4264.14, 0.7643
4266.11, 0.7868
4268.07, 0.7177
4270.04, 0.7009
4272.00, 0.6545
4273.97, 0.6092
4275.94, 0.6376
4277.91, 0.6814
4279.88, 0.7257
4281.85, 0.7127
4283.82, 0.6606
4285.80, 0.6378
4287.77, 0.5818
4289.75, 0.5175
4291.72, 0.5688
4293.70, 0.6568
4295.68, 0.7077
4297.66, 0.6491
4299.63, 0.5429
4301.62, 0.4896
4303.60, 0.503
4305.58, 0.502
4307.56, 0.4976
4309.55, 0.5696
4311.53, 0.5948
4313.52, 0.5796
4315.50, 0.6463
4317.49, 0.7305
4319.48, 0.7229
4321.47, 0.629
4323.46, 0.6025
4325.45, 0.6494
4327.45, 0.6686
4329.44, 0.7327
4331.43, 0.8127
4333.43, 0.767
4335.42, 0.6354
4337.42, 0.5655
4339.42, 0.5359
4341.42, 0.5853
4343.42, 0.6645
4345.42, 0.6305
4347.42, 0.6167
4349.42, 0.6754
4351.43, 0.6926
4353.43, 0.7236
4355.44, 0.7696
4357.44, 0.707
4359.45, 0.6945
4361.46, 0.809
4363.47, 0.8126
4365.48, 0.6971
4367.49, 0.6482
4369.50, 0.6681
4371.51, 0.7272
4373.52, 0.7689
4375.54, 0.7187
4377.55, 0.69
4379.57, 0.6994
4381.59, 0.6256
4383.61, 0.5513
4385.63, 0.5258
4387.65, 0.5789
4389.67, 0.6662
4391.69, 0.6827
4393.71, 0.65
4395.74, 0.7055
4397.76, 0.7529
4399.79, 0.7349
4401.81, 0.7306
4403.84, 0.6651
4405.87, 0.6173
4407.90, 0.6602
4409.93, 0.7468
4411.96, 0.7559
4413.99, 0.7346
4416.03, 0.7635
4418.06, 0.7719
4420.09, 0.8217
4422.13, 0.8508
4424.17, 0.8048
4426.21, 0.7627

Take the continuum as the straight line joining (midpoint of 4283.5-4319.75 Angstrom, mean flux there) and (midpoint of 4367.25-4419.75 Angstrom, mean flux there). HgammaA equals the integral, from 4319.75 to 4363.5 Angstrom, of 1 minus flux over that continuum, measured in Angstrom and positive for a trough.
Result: -3.0 Angstrom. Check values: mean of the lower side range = 0.594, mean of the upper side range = 0.689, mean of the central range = 0.679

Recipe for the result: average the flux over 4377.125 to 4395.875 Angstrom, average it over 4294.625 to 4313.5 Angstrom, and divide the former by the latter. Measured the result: 1.12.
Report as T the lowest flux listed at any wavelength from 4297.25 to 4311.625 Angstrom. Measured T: 0.4896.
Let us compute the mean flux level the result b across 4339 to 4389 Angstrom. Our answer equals 0.674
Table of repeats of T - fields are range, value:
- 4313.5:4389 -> 0.5258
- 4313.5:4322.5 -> 0.5796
